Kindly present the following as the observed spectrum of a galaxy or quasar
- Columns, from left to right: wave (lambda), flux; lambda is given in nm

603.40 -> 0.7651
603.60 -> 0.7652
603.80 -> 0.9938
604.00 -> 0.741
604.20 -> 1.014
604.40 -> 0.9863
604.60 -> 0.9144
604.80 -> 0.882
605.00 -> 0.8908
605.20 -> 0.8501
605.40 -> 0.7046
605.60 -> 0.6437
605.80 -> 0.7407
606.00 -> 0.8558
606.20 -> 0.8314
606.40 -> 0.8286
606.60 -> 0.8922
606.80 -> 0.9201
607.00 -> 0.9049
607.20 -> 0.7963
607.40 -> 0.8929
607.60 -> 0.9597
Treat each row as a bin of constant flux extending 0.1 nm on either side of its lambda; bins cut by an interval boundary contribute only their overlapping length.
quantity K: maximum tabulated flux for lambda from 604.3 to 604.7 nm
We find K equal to 0.9863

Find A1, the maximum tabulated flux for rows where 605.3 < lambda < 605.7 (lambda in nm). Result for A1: 0.7046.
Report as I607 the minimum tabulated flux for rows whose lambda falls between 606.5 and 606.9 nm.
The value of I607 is 0.8922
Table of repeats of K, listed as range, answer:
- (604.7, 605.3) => 0.8908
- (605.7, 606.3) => 0.8558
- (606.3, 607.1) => 0.9201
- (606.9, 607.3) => 0.9049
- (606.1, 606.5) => 0.8314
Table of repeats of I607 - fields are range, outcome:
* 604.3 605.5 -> 0.7046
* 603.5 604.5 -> 0.741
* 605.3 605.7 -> 0.6437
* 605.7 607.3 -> 0.7407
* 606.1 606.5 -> 0.8286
